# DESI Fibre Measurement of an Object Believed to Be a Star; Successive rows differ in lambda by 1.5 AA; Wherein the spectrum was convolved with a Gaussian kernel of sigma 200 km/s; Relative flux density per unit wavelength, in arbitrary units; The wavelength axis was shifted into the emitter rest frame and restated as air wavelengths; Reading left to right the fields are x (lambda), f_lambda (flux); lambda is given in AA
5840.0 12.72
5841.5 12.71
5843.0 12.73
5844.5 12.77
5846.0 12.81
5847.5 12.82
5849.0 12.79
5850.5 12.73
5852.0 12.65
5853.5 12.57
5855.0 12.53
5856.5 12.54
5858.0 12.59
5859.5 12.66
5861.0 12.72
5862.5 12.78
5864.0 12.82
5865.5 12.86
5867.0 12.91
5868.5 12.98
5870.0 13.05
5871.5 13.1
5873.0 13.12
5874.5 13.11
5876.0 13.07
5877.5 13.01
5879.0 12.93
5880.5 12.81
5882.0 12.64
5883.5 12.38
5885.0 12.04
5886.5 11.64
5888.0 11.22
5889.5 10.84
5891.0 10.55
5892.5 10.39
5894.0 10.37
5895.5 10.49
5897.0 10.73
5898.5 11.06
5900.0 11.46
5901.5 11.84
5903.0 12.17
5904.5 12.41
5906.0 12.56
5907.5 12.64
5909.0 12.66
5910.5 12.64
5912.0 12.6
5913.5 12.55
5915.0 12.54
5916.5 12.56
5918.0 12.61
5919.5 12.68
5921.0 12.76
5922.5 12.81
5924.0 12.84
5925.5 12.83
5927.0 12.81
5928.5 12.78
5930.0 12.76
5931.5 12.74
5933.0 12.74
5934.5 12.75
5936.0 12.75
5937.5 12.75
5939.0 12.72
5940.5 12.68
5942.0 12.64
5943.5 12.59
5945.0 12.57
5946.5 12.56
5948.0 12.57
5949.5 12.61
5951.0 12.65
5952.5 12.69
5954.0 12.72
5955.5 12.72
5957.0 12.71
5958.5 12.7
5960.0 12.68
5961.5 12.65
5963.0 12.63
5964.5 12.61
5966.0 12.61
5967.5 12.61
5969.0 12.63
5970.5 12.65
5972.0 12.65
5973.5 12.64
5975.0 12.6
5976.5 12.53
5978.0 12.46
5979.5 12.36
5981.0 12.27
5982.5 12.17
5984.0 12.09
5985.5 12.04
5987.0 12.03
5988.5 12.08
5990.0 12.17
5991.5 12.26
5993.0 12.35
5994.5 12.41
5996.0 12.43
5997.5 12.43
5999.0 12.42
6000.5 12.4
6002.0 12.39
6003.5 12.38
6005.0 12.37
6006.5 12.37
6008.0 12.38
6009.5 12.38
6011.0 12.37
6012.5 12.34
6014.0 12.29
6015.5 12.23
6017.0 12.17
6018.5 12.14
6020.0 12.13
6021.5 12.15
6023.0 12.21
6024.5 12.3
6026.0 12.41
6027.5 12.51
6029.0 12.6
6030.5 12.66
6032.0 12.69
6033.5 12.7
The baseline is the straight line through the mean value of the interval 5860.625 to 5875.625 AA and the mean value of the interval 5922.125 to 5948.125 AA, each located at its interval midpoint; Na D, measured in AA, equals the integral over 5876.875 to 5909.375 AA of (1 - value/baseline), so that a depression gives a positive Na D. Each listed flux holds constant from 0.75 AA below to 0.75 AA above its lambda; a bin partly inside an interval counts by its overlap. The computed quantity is 2.8 AA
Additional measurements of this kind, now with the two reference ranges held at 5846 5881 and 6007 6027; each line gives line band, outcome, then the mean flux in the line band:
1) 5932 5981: -0.55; 12.6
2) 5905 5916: 0.06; 12.6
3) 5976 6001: 0.19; 12.3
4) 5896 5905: 0.81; 11.6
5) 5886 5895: 1.36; 10.8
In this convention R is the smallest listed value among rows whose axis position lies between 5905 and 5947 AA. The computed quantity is 12.54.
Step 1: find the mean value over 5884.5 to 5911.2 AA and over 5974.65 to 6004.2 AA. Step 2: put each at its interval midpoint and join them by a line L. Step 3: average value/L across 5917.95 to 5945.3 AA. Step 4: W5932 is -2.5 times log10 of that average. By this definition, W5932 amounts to -0.08 mag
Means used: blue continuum 11.5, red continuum 12.3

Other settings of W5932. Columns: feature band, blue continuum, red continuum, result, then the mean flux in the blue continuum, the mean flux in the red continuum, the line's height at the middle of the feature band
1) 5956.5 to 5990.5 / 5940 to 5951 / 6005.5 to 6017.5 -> 0.00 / 12.6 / 12.3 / 12.5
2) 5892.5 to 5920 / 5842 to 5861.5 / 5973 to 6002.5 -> 0.05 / 12.7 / 12.3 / 12.5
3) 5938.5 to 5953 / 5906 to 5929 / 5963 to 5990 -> -0.01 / 12.7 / 12.4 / 12.6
